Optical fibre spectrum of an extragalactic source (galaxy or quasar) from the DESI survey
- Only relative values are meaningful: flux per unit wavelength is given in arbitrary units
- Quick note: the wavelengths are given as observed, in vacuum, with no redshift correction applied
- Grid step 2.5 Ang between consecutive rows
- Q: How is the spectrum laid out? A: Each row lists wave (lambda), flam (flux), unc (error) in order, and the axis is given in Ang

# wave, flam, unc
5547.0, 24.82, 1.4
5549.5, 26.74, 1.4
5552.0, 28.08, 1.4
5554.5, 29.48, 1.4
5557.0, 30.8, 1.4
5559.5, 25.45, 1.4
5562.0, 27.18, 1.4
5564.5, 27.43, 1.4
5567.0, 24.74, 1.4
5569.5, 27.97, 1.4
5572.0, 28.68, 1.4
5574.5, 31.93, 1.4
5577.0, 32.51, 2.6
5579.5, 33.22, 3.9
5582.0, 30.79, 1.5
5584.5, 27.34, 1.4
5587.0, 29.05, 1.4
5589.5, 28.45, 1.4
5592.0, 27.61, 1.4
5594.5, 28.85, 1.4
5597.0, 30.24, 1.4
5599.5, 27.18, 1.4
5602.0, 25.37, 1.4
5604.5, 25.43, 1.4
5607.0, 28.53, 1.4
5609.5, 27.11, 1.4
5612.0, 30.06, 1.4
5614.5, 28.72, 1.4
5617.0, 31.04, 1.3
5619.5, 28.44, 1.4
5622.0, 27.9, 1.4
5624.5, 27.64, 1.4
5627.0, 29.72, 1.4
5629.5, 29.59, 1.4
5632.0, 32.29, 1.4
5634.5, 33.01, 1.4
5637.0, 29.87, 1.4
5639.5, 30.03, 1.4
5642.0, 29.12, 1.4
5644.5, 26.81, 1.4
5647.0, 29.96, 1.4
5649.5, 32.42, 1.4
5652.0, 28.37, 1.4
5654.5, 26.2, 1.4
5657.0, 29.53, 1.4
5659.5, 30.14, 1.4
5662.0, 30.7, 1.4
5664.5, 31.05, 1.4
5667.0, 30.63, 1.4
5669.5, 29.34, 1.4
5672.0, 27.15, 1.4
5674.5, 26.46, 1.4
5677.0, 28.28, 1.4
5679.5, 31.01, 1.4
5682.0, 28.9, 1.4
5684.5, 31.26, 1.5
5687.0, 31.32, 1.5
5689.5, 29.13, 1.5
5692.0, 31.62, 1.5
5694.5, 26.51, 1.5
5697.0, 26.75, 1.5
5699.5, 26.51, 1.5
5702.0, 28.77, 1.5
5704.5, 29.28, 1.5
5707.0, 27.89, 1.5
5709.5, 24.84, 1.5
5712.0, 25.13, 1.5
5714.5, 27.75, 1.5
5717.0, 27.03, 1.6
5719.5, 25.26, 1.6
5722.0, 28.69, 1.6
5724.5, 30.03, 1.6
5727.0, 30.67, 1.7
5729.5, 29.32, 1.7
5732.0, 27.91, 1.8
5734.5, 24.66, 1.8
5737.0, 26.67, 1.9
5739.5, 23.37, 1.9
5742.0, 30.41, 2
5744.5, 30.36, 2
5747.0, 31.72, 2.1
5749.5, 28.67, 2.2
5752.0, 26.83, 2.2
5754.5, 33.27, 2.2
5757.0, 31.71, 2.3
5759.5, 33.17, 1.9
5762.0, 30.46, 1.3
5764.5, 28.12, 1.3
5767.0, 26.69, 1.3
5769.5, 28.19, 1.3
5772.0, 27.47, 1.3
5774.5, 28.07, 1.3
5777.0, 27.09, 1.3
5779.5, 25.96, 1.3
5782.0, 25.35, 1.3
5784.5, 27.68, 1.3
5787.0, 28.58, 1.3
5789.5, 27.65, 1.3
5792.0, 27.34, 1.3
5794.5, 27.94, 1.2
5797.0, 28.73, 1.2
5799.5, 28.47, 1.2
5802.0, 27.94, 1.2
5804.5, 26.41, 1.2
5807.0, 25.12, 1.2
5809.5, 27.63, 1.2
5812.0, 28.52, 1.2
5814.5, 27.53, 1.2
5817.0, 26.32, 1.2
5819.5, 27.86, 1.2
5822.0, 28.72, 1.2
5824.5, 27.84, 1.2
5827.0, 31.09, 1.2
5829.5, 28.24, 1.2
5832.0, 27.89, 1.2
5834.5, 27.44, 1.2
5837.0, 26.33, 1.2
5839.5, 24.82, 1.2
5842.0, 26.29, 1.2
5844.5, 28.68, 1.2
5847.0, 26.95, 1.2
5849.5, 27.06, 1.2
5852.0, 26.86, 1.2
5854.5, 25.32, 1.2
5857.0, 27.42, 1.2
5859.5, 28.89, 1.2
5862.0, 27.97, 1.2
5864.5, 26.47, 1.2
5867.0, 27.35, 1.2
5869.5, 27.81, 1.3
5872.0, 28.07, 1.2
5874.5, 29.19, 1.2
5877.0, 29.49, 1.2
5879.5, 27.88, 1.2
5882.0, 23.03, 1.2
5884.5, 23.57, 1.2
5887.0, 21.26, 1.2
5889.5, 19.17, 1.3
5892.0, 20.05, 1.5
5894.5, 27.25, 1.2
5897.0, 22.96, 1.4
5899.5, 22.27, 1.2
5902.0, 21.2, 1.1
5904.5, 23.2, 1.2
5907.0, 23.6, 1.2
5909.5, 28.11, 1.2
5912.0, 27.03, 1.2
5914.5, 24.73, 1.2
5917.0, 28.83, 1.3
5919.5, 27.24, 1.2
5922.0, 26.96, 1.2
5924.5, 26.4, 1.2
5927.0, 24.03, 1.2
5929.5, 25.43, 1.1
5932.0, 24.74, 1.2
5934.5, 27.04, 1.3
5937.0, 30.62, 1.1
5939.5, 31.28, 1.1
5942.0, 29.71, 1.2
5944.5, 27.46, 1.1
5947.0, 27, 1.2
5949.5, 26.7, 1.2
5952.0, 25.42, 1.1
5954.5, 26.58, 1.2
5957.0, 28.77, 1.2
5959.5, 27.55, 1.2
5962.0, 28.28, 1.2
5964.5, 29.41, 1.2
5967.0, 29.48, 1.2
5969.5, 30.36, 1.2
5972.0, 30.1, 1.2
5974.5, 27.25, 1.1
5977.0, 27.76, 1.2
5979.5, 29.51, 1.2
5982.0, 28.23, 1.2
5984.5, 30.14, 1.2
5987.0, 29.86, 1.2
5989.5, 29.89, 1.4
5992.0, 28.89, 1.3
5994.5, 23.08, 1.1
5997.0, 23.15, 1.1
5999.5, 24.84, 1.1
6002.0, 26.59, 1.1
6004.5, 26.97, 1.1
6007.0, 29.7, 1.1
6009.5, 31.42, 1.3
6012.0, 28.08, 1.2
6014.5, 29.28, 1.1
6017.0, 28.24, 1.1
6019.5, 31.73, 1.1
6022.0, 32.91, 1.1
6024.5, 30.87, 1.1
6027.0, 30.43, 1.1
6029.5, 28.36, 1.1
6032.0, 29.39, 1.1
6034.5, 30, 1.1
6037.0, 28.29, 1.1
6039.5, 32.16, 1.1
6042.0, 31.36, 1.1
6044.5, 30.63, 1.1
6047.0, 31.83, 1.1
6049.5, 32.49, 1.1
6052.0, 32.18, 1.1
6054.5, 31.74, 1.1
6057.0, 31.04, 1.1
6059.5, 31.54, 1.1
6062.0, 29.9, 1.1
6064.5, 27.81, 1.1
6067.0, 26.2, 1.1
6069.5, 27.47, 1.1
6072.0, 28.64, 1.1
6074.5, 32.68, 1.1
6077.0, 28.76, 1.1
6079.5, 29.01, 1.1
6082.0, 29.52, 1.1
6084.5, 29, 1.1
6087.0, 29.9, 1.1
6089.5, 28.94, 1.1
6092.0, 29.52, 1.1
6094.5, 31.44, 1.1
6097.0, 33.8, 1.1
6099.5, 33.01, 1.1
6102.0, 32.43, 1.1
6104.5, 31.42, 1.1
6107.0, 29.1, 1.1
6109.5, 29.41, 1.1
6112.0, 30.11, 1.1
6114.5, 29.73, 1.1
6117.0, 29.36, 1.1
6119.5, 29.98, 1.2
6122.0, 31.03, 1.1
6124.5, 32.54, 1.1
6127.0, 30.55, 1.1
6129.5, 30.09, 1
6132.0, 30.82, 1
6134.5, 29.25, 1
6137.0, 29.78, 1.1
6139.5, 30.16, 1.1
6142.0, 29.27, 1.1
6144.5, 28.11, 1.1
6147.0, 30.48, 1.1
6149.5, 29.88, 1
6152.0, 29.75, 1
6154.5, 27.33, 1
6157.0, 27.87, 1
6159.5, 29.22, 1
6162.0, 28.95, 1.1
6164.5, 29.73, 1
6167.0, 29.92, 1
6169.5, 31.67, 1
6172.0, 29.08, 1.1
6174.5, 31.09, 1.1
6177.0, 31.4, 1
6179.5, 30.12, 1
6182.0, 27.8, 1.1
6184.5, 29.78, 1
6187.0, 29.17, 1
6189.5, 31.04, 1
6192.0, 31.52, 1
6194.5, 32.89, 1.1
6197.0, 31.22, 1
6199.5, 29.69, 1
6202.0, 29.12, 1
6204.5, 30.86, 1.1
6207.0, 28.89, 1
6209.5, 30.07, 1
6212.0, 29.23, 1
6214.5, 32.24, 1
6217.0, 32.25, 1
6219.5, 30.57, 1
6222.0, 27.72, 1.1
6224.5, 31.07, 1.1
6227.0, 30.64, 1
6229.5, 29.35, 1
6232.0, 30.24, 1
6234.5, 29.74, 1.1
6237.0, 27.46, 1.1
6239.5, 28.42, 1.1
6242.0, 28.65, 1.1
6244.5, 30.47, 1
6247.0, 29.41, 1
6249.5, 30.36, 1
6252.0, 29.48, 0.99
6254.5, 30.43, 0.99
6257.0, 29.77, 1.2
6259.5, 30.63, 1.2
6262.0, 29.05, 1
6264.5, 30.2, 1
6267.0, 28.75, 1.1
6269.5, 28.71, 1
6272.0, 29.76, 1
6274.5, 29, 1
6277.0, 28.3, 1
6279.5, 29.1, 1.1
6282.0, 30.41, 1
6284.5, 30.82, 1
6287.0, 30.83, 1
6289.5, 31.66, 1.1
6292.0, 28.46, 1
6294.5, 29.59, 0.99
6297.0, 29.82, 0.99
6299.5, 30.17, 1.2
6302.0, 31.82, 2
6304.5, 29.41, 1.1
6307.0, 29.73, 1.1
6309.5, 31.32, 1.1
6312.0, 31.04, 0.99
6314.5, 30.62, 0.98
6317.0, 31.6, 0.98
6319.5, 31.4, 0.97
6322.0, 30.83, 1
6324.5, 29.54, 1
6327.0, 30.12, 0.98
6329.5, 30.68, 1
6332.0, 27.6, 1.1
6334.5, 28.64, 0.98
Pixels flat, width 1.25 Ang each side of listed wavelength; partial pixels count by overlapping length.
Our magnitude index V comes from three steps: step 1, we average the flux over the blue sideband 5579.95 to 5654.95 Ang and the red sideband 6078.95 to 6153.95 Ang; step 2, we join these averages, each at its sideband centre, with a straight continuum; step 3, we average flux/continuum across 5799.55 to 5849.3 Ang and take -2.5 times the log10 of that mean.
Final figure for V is 0.08 mag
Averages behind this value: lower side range 29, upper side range 30.2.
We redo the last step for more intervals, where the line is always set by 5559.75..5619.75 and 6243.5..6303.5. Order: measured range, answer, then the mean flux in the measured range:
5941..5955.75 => 0.08 mag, 27.1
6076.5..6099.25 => -0.02 mag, 30.2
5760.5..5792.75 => 0.05 mag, 27.6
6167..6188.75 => -0.01 mag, 30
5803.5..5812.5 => 0.09 mag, 26.8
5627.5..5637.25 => -0.09 mag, 31.2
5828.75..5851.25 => 0.08 mag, 27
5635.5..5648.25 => -0.02 mag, 29.2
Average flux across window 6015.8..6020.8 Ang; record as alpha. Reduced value 30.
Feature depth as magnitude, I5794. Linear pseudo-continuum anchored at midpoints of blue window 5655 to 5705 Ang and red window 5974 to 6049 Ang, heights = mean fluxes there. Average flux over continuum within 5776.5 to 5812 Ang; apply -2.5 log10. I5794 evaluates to 0.070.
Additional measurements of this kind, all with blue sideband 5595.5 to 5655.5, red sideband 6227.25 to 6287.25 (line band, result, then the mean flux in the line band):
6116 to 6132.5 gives -0.04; 30.6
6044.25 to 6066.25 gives -0.06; 30.9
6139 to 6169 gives 0.01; 29.3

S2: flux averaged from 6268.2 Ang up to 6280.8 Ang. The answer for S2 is 29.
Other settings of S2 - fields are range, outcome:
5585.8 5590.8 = 28.7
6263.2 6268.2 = 29.5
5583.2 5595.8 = 28.3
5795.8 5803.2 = 28.4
